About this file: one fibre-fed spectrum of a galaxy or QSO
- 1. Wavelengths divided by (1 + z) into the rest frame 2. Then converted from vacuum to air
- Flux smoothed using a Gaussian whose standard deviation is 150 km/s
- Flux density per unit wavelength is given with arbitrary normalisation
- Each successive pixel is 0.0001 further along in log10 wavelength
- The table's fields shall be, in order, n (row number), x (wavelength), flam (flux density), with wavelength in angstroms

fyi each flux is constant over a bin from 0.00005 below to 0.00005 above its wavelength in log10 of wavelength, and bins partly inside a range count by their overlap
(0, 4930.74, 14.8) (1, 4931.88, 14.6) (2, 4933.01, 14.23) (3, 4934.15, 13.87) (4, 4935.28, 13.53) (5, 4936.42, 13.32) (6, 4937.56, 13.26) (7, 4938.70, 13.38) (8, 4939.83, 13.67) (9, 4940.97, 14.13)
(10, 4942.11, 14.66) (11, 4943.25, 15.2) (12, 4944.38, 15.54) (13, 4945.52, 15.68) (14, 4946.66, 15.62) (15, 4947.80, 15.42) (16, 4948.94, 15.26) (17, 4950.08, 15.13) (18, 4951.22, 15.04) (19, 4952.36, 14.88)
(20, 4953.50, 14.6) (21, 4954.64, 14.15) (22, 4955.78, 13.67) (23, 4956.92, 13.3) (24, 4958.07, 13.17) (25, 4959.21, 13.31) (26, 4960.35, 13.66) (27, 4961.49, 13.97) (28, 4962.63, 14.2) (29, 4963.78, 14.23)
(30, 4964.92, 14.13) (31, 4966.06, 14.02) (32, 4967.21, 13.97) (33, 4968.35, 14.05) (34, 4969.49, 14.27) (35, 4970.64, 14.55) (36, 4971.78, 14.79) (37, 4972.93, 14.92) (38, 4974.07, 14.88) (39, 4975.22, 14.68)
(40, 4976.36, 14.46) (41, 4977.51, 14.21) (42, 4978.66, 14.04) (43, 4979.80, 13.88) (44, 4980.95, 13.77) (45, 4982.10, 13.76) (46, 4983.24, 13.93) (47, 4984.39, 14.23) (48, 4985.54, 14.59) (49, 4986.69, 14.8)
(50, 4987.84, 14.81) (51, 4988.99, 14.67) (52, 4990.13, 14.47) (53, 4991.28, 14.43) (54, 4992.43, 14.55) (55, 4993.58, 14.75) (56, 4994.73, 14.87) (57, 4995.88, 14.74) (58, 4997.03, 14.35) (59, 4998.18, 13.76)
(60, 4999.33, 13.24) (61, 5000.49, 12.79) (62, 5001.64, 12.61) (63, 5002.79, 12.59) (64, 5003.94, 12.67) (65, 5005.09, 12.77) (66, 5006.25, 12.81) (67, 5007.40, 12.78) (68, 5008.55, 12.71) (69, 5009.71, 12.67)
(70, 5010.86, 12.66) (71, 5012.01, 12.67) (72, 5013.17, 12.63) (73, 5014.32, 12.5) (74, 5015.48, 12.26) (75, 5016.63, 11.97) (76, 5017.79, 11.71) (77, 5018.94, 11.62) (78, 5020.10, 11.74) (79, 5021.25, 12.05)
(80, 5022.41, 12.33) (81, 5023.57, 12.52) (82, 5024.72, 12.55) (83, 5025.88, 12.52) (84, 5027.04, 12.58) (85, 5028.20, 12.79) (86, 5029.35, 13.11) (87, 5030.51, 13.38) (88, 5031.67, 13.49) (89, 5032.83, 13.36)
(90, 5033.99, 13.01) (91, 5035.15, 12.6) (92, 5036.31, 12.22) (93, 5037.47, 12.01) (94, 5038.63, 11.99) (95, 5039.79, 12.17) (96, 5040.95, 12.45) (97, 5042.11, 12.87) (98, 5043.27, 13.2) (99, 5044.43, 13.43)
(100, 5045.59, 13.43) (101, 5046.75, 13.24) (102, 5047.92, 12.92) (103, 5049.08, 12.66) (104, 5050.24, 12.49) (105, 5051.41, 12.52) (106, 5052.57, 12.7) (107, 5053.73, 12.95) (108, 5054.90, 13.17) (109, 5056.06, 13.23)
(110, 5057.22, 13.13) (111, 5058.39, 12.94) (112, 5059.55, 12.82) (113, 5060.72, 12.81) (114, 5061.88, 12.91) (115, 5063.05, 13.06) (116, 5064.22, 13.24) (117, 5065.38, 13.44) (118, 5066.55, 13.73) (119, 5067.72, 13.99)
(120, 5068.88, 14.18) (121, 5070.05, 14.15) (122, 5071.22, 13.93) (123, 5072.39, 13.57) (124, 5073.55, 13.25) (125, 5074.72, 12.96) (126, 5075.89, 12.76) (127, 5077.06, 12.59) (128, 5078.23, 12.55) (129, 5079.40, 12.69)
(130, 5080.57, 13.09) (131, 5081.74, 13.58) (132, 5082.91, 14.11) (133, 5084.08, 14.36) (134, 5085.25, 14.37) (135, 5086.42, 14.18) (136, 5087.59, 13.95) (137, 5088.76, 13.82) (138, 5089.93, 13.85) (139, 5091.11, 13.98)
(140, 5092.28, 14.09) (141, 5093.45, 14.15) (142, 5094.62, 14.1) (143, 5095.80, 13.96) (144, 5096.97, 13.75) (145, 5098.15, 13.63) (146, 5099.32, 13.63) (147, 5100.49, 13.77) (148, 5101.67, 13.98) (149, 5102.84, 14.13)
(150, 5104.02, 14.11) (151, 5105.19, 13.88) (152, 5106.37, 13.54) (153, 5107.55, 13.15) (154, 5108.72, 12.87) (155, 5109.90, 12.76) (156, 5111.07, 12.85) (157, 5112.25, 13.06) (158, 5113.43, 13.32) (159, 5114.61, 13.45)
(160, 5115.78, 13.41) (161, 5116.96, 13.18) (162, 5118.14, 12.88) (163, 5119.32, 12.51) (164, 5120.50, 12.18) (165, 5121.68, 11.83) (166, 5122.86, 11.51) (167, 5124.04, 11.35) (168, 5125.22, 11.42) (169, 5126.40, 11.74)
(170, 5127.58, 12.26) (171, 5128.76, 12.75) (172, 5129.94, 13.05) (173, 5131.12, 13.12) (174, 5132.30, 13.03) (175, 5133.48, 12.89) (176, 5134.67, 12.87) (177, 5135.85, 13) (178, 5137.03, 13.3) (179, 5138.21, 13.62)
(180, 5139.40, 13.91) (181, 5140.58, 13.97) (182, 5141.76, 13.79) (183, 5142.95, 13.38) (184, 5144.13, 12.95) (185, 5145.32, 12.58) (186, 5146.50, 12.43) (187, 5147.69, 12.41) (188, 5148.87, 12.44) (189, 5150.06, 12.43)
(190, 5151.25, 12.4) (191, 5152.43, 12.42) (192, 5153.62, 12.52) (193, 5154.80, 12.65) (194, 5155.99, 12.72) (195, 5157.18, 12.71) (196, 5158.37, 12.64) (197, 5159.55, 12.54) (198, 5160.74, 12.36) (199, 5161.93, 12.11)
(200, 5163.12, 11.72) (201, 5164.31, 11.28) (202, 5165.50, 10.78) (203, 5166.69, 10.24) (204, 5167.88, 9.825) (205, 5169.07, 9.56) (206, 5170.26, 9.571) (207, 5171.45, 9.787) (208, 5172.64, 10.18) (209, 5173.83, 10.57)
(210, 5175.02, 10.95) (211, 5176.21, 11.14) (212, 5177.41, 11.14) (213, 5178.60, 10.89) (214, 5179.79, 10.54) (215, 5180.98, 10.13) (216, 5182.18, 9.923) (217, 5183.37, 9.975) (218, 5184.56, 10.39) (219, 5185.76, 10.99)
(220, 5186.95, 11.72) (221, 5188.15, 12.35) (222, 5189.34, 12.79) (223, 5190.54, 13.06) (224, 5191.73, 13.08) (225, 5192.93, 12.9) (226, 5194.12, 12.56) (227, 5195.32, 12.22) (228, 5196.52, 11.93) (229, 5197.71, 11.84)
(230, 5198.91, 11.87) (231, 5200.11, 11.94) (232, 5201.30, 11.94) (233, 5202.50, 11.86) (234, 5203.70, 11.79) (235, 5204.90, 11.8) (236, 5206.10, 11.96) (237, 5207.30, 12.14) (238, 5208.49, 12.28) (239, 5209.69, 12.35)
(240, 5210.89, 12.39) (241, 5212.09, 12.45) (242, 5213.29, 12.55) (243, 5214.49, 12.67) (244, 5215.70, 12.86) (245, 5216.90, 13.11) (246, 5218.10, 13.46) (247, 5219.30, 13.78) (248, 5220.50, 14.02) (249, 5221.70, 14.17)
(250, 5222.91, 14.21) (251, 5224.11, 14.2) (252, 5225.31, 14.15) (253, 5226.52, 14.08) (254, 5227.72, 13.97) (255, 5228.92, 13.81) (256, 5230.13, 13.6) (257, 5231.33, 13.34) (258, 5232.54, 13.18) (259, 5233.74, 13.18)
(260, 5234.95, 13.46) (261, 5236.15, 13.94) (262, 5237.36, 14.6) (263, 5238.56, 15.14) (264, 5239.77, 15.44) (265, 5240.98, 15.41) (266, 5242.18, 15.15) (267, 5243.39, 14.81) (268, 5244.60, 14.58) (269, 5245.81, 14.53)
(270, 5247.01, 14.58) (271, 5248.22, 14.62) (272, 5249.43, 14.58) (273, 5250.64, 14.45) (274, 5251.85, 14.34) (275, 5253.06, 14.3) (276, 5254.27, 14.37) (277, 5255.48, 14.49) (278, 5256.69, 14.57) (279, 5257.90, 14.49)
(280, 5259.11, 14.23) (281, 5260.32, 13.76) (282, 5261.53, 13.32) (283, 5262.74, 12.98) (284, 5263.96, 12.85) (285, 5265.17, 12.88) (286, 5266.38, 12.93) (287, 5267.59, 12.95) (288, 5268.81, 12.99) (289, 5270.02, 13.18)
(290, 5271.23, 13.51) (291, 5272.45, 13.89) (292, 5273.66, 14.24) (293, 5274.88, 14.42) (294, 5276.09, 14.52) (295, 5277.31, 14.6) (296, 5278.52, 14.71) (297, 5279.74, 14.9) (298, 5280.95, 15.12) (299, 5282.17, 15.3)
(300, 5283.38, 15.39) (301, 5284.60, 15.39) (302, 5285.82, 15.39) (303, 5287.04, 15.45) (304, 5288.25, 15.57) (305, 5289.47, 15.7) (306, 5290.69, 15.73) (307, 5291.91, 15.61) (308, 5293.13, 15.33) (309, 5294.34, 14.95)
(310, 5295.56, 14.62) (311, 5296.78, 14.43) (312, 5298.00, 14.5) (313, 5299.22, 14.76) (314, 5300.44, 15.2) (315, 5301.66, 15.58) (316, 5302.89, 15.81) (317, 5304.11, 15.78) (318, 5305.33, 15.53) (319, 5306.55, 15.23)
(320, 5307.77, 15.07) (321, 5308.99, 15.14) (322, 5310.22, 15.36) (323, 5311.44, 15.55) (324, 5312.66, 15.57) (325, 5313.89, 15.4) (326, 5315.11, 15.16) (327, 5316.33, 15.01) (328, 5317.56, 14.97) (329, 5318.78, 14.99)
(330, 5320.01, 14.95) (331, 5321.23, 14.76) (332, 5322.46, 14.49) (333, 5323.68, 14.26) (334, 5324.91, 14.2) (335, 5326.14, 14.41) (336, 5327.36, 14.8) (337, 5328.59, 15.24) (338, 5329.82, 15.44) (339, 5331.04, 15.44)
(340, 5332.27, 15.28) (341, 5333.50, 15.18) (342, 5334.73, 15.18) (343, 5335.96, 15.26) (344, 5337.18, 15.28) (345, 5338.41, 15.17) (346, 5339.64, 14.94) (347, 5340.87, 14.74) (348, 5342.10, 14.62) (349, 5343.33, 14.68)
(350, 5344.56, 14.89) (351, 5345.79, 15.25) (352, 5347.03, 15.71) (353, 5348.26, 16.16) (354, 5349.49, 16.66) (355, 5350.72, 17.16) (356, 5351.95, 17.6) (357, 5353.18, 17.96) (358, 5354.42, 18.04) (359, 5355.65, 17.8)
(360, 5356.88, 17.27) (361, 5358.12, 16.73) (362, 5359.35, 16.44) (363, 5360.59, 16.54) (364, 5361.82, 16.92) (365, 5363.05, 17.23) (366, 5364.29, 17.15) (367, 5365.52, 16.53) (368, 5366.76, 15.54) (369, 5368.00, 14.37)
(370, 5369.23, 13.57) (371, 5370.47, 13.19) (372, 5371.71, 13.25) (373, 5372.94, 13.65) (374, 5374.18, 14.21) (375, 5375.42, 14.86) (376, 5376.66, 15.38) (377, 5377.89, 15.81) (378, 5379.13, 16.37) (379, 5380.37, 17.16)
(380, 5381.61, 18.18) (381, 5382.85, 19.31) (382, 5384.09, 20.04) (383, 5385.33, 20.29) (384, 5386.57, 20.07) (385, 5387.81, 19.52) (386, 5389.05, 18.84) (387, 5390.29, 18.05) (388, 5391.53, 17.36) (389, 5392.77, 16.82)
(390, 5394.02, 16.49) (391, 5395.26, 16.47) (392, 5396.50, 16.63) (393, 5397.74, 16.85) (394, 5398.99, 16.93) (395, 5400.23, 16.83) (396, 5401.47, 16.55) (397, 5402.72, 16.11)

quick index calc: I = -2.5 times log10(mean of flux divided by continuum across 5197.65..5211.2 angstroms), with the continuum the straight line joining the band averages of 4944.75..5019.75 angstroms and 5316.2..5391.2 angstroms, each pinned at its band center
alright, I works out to 0.253 mag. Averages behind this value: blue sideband 13.9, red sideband 16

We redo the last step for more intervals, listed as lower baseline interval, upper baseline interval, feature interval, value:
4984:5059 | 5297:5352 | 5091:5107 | -0.023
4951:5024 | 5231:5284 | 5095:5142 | 0.066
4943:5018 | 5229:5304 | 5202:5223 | 0.131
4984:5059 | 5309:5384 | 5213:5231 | 0.077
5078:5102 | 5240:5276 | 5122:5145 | 0.086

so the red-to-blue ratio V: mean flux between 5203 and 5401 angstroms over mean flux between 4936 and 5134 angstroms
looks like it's 1.12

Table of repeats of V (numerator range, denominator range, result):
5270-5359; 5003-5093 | 1.18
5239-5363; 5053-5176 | 1.17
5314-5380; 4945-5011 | 1.10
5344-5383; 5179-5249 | 1.24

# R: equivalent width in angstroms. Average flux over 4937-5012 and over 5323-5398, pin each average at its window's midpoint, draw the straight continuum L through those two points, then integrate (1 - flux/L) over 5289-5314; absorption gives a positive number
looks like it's 1.0 angstroms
